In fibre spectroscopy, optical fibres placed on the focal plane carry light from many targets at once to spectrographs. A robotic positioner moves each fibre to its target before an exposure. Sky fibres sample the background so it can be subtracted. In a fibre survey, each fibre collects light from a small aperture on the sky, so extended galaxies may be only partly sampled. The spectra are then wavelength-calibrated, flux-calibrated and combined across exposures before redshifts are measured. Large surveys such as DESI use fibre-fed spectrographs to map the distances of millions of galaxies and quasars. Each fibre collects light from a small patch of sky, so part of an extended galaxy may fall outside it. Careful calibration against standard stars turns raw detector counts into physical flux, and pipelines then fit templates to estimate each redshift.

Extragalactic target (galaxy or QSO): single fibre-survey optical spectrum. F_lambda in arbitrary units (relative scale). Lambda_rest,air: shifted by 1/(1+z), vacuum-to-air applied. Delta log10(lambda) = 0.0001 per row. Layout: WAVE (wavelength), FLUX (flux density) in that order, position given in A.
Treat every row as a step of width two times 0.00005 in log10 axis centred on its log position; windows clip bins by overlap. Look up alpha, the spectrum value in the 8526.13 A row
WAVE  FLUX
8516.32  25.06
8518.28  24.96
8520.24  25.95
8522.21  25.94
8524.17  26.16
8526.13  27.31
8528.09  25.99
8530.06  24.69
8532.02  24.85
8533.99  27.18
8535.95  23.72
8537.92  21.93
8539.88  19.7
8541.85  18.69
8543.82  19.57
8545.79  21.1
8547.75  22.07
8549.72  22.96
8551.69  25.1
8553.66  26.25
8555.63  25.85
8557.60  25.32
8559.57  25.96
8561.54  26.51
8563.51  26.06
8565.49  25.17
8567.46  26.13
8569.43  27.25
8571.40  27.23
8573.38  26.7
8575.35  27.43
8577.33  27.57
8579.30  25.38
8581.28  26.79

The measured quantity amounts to 27.31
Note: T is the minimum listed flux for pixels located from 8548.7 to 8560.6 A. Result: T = 22.96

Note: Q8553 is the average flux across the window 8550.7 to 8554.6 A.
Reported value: 25.7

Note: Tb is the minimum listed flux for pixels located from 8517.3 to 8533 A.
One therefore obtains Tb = 24.69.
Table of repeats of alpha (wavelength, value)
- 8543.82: 19.57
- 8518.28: 24.96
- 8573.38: 26.7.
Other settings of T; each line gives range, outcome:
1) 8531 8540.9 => 19.7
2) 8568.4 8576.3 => 26.7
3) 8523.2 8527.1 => 26.16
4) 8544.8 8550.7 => 21.1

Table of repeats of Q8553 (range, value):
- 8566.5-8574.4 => 26.8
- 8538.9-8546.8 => 19.8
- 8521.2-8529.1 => 26.3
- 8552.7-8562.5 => 26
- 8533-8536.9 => 25.5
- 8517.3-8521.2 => 25.5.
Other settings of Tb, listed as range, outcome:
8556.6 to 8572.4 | 25.17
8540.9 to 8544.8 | 18.69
